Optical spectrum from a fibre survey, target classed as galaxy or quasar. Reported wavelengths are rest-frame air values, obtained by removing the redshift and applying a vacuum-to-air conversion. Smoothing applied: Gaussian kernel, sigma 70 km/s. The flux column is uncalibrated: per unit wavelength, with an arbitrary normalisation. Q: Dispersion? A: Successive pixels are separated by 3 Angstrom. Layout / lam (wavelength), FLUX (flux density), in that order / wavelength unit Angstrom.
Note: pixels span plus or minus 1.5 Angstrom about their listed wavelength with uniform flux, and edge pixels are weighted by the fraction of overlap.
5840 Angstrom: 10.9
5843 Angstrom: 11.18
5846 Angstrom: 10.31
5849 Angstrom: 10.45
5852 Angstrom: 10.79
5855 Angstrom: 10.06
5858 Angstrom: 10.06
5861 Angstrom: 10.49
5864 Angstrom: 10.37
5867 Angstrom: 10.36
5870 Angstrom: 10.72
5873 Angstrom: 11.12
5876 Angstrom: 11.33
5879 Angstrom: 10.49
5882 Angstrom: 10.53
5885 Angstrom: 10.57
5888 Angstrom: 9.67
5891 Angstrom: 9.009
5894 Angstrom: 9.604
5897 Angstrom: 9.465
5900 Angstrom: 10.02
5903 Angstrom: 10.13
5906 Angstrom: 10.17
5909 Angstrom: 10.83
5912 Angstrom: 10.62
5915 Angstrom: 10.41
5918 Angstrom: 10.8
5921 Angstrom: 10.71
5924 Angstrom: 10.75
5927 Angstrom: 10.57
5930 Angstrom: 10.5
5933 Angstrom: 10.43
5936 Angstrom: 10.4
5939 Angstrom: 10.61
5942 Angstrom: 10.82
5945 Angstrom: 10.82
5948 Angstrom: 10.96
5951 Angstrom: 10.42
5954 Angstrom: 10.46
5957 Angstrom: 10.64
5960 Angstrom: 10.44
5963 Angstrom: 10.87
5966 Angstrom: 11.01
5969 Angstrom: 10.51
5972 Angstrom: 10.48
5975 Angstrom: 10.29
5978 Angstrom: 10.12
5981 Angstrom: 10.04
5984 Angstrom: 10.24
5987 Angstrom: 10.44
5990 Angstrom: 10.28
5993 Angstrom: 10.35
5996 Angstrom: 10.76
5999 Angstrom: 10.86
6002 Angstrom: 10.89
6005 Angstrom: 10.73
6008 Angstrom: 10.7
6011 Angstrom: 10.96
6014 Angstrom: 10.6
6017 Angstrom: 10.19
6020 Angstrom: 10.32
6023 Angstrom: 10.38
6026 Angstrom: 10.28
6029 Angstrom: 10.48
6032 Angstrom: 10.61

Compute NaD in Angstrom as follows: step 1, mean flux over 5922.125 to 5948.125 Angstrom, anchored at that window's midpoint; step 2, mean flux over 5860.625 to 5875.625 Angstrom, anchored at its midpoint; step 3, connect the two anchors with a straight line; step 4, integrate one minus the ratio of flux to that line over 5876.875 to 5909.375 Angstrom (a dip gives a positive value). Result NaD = 1.9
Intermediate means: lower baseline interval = 10.7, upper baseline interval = 10.6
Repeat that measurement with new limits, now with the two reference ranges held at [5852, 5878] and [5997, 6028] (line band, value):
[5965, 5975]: -0.01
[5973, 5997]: 0.63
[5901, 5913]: 0.19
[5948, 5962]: 0.04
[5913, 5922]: -0.05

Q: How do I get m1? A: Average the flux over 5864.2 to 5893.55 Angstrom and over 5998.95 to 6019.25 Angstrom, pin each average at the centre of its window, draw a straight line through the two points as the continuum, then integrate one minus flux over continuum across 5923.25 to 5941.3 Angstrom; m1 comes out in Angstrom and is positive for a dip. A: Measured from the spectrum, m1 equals -0.07 Angstrom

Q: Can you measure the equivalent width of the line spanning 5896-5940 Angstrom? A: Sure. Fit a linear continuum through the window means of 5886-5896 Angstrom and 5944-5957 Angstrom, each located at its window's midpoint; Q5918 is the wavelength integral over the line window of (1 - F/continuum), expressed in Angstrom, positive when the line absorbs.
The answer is -1.8 Angstrom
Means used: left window 9.49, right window 10.7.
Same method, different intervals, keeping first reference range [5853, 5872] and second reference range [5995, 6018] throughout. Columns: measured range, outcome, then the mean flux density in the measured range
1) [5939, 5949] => -0.2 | 10.8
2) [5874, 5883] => -0.3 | 10.8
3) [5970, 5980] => 0.3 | 10.3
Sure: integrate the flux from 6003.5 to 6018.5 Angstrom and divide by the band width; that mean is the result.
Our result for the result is 10.6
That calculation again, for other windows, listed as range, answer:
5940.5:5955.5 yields 10.7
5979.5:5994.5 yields 10.3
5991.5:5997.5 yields 10.6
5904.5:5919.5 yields 10.6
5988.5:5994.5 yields 10.3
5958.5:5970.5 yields 10.7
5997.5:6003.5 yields 10.9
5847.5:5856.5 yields 10.4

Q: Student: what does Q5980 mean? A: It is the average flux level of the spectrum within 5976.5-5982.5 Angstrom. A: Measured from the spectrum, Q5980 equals 10.1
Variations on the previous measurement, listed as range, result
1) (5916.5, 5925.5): 10.8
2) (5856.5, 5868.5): 10.3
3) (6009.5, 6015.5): 10.8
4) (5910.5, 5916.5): 10.5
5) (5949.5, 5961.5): 10.5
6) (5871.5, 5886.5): 10.8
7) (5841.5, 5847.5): 10.7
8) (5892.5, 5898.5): 9.53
